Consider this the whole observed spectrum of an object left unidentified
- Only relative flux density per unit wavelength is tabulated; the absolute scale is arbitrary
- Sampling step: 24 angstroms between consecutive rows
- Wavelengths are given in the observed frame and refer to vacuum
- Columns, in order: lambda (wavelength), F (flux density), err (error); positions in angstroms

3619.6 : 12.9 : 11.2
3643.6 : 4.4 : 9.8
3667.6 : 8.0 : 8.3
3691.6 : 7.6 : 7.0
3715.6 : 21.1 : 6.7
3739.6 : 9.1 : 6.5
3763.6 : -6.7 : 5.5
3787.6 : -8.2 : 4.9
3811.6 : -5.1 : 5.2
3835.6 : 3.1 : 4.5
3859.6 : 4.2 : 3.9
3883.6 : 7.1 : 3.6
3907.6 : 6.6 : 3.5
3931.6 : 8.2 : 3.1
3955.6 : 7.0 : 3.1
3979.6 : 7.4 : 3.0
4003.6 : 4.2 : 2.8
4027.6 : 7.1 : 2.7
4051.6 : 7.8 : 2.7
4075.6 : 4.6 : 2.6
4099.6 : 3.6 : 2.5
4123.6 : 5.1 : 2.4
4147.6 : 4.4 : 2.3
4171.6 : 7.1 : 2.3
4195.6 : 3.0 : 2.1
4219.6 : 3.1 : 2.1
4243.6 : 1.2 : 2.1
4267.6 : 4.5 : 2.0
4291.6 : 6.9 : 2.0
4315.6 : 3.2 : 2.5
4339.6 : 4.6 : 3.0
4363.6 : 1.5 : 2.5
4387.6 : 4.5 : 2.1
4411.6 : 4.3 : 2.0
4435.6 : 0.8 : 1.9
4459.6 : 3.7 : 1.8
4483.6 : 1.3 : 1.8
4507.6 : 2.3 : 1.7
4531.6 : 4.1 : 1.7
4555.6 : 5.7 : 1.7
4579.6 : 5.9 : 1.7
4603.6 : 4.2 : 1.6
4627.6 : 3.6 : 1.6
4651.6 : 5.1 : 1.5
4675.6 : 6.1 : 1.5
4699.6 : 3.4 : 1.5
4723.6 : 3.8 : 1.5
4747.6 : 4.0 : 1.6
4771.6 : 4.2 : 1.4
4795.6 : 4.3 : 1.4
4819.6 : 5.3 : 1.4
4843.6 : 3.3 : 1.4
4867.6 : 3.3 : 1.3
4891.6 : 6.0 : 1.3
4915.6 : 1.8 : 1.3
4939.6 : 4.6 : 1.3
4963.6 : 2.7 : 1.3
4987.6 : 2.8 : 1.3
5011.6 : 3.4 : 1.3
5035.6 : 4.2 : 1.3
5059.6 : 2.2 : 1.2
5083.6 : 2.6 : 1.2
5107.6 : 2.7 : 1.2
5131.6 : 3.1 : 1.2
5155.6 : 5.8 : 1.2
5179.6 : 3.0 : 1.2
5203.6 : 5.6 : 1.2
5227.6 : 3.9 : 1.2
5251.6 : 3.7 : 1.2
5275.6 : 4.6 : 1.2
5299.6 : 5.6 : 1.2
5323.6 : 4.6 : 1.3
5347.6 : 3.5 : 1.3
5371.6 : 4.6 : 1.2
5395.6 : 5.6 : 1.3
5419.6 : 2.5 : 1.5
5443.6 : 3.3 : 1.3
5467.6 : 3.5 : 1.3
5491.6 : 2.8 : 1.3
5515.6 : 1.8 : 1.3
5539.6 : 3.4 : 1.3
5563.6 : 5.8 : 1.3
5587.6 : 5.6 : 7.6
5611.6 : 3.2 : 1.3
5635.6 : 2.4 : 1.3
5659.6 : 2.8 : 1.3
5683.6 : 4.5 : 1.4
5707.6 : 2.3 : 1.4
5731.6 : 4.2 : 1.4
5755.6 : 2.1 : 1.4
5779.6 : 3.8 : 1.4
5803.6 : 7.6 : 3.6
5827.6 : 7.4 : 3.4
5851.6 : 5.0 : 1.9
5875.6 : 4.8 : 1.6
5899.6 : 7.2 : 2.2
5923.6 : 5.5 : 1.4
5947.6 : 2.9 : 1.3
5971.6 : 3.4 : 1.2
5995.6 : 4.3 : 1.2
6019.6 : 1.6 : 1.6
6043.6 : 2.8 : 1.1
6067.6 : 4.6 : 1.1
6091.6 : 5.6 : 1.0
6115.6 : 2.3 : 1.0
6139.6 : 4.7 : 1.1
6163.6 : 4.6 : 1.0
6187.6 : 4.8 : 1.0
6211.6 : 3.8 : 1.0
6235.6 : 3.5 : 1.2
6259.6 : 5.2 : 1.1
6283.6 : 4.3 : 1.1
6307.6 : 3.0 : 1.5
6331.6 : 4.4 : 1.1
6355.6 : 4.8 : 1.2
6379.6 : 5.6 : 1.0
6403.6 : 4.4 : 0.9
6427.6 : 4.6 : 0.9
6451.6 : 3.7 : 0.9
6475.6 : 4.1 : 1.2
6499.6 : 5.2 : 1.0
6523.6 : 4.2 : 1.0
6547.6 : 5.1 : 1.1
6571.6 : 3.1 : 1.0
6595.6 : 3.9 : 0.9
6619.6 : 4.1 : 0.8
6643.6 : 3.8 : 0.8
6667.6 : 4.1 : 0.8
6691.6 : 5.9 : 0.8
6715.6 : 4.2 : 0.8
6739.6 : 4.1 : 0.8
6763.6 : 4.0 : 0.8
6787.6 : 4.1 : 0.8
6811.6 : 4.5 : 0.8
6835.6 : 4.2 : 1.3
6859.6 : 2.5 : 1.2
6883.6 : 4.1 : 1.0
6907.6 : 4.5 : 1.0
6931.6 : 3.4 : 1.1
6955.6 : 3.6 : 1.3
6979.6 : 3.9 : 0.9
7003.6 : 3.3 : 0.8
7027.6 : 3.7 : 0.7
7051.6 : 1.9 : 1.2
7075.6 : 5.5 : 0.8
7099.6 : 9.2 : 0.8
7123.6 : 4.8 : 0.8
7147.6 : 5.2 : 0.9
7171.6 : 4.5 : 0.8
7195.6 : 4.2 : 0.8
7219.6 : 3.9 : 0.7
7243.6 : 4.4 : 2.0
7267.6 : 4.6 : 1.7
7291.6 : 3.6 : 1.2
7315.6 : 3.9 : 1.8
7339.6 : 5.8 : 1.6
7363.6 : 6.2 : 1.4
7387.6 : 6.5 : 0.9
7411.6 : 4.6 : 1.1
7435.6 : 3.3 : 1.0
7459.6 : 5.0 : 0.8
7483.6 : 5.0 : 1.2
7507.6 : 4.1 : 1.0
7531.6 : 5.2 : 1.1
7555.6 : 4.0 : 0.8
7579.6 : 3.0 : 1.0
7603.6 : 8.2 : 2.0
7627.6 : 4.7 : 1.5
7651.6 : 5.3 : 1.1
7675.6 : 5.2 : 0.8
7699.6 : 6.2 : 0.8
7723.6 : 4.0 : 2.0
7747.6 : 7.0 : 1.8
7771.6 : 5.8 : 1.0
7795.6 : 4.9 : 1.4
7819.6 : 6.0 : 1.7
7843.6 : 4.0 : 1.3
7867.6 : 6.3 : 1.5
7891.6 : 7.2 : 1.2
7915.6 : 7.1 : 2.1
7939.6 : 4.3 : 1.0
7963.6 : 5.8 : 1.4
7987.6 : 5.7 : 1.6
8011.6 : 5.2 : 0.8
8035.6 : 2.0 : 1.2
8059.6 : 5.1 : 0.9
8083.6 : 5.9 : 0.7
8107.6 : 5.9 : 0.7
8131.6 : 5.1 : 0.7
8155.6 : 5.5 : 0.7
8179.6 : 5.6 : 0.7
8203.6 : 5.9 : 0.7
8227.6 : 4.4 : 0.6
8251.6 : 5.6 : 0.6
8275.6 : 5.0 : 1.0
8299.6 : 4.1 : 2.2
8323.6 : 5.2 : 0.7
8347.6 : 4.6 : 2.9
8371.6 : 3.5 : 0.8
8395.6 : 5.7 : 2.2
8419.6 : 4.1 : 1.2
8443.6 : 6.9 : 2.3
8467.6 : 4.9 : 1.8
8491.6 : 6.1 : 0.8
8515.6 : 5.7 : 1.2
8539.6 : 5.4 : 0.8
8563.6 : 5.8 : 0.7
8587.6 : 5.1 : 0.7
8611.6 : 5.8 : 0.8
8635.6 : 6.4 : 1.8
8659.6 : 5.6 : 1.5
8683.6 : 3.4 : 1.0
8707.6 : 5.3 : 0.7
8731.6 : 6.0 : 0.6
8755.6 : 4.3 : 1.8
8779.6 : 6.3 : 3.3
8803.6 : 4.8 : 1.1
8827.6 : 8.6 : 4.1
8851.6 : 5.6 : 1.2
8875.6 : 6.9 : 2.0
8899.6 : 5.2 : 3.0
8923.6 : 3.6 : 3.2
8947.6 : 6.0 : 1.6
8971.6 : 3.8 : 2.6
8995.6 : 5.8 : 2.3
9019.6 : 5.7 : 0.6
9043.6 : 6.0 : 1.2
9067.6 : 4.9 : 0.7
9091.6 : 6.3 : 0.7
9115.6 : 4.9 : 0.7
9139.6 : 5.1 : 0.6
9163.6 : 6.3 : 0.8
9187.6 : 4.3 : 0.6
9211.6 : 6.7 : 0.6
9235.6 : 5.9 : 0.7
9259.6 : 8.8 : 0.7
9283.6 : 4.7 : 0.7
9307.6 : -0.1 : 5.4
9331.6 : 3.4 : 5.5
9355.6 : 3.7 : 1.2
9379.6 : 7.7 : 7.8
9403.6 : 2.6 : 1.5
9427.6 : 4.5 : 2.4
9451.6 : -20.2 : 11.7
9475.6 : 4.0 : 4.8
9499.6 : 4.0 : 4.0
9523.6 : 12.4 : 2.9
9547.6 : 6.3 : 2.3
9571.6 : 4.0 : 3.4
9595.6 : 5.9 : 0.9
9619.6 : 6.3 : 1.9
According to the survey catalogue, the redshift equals 0.90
